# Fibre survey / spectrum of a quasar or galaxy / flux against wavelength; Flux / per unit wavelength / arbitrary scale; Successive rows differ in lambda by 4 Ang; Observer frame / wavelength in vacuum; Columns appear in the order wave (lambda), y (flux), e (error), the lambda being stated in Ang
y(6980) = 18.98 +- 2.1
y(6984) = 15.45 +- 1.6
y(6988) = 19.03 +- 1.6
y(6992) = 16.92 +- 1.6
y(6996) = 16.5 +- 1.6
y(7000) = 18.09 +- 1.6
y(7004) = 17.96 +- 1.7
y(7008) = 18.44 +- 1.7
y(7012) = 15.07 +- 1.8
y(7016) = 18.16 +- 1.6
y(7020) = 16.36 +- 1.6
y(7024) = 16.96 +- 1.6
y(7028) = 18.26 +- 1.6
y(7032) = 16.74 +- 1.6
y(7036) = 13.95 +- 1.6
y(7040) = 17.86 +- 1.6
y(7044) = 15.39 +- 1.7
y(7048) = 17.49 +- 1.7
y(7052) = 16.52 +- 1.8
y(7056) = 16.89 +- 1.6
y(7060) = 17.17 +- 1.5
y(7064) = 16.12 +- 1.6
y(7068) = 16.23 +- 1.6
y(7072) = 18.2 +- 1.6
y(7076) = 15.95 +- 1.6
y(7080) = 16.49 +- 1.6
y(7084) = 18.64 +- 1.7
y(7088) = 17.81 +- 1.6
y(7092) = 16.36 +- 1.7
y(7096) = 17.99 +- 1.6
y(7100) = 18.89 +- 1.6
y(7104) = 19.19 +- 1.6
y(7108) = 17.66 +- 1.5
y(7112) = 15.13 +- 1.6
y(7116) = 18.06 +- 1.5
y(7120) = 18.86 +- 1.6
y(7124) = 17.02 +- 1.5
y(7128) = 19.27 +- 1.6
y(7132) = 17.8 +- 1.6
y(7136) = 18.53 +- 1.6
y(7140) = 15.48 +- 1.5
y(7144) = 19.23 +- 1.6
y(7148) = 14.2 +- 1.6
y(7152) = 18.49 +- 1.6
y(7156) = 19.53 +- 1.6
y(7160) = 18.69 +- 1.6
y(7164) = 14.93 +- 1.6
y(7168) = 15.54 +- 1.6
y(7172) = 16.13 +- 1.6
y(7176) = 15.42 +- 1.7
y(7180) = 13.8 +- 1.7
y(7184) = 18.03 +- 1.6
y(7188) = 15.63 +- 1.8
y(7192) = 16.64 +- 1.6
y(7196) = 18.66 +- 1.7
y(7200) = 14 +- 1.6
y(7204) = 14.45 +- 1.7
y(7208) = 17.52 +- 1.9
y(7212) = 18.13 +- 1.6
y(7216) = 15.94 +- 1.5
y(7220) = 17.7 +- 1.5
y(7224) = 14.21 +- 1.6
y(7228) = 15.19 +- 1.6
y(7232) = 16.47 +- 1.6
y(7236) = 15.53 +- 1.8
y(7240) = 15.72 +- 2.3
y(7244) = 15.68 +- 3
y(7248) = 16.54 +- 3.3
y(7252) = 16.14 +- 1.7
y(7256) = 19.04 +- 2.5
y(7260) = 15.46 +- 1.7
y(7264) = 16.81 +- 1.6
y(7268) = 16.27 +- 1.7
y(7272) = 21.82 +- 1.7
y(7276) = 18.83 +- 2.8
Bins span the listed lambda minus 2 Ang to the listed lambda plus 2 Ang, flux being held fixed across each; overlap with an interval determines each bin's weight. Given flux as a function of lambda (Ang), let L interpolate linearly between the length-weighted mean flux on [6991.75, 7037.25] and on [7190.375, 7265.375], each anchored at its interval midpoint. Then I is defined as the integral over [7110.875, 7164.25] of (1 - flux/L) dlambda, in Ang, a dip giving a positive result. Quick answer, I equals -3.4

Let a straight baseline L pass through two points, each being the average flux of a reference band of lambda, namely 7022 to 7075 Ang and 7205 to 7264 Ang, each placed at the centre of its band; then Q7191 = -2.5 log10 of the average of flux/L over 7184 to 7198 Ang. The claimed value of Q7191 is -0.04 mag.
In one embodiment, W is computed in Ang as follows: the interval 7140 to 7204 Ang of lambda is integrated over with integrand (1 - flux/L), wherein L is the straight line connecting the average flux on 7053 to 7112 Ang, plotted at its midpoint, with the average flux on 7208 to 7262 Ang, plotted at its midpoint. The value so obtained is 0.9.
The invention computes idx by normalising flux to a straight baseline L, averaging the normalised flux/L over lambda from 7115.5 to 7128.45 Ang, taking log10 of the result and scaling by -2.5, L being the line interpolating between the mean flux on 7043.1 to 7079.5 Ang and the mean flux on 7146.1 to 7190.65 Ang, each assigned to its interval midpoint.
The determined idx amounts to -0.11 mag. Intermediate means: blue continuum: 16.7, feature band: 18.2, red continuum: 16.4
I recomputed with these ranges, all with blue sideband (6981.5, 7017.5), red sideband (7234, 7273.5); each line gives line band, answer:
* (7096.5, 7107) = -1.0 Ang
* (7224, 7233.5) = 0.8 Ang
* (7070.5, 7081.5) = 0.2 Ang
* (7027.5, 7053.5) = 1.1 Ang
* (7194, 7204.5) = 0.7 Ang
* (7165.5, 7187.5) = 1.6 Ang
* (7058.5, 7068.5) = 0.4 Ang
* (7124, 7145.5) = -1.1 Ang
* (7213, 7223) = 0.1 Ang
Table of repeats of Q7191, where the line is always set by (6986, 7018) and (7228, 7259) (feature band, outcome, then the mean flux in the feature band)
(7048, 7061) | 0.02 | 16.9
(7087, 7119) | -0.04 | 17.7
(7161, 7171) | 0.07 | 15.7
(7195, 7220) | 0.00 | 16.5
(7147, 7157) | -0.05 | 17.5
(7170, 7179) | 0.08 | 15.6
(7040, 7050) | 0.04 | 16.7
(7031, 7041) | 0.09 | 16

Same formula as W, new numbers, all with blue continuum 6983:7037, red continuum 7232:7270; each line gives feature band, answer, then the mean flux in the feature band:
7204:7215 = -0.4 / 17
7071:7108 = -1.9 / 17.7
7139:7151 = 0.1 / 16.6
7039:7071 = 0.4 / 16.7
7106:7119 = -0.3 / 17.1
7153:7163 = -1.2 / 18.6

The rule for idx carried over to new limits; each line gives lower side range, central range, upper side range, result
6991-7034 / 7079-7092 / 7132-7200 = -0.03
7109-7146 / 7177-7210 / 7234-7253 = 0.04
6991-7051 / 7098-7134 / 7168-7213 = -0.09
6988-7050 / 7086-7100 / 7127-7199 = -0.04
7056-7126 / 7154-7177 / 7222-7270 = 0.00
